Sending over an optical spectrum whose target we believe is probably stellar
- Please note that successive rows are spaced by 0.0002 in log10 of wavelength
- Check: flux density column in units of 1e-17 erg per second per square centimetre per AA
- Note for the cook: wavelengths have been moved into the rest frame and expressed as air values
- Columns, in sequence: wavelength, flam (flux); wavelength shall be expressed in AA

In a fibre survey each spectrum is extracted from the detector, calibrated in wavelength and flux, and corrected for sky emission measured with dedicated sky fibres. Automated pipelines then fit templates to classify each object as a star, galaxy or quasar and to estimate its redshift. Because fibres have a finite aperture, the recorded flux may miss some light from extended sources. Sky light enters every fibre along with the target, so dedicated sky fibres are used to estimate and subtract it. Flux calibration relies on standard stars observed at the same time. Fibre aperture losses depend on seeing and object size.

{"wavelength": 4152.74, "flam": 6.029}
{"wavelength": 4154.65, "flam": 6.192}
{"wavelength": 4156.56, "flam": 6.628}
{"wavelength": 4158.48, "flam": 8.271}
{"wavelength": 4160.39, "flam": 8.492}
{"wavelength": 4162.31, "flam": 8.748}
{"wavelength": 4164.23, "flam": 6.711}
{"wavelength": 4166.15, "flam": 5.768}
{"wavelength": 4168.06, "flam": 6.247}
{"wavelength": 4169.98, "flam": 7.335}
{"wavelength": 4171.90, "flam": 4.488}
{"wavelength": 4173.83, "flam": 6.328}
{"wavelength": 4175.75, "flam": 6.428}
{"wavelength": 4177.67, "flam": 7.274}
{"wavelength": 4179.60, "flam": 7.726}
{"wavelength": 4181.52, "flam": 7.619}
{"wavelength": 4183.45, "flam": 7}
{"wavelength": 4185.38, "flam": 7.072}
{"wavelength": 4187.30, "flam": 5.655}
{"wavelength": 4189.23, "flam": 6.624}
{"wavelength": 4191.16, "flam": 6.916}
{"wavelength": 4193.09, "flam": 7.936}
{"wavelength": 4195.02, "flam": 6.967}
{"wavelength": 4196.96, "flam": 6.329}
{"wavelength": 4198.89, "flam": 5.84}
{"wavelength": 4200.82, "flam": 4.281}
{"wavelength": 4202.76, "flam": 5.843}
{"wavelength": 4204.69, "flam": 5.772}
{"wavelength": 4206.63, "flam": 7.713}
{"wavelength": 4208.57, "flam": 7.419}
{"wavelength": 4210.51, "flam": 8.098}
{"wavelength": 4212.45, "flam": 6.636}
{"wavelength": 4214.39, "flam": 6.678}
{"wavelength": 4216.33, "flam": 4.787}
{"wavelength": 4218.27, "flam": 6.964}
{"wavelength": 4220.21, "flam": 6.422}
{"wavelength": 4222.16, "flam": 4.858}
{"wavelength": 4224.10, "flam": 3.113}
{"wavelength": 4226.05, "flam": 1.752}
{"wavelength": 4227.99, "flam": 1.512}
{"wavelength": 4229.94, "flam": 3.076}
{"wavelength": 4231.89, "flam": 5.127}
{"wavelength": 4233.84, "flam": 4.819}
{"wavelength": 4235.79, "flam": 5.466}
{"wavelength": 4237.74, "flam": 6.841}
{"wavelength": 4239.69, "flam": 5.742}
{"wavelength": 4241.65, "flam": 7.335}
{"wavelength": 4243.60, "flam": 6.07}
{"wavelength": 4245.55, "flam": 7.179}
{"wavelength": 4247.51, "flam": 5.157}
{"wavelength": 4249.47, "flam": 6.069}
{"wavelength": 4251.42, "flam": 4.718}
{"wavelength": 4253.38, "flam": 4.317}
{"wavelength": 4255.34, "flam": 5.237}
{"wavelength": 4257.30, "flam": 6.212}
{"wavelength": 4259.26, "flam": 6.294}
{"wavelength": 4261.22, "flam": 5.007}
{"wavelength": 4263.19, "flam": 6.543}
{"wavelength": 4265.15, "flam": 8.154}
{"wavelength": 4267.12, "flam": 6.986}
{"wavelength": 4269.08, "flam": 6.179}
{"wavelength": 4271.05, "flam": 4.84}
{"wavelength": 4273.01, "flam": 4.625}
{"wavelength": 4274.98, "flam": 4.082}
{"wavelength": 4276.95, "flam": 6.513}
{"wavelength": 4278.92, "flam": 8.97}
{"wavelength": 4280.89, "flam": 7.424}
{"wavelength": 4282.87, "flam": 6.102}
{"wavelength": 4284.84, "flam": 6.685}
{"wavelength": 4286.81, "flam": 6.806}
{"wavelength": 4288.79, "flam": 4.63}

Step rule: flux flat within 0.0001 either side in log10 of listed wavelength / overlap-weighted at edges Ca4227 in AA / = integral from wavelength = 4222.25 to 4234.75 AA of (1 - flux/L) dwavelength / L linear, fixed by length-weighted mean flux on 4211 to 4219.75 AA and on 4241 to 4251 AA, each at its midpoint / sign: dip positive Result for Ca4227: 5.9 AA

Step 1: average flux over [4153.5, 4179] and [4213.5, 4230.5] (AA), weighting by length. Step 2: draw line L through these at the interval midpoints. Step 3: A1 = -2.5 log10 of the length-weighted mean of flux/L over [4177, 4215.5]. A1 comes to -0.228 mag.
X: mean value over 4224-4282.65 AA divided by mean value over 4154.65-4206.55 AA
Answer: 0.83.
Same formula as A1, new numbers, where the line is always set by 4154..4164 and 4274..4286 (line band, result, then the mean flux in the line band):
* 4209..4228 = 0.32 mag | 5.33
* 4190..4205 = 0.17 mag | 6.26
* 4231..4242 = 0.20 mag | 5.81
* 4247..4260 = 0.25 mag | 5.42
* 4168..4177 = 0.21 mag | 6.19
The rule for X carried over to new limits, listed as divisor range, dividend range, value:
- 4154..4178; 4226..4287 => 0.84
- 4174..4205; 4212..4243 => 0.77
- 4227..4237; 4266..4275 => 1.36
